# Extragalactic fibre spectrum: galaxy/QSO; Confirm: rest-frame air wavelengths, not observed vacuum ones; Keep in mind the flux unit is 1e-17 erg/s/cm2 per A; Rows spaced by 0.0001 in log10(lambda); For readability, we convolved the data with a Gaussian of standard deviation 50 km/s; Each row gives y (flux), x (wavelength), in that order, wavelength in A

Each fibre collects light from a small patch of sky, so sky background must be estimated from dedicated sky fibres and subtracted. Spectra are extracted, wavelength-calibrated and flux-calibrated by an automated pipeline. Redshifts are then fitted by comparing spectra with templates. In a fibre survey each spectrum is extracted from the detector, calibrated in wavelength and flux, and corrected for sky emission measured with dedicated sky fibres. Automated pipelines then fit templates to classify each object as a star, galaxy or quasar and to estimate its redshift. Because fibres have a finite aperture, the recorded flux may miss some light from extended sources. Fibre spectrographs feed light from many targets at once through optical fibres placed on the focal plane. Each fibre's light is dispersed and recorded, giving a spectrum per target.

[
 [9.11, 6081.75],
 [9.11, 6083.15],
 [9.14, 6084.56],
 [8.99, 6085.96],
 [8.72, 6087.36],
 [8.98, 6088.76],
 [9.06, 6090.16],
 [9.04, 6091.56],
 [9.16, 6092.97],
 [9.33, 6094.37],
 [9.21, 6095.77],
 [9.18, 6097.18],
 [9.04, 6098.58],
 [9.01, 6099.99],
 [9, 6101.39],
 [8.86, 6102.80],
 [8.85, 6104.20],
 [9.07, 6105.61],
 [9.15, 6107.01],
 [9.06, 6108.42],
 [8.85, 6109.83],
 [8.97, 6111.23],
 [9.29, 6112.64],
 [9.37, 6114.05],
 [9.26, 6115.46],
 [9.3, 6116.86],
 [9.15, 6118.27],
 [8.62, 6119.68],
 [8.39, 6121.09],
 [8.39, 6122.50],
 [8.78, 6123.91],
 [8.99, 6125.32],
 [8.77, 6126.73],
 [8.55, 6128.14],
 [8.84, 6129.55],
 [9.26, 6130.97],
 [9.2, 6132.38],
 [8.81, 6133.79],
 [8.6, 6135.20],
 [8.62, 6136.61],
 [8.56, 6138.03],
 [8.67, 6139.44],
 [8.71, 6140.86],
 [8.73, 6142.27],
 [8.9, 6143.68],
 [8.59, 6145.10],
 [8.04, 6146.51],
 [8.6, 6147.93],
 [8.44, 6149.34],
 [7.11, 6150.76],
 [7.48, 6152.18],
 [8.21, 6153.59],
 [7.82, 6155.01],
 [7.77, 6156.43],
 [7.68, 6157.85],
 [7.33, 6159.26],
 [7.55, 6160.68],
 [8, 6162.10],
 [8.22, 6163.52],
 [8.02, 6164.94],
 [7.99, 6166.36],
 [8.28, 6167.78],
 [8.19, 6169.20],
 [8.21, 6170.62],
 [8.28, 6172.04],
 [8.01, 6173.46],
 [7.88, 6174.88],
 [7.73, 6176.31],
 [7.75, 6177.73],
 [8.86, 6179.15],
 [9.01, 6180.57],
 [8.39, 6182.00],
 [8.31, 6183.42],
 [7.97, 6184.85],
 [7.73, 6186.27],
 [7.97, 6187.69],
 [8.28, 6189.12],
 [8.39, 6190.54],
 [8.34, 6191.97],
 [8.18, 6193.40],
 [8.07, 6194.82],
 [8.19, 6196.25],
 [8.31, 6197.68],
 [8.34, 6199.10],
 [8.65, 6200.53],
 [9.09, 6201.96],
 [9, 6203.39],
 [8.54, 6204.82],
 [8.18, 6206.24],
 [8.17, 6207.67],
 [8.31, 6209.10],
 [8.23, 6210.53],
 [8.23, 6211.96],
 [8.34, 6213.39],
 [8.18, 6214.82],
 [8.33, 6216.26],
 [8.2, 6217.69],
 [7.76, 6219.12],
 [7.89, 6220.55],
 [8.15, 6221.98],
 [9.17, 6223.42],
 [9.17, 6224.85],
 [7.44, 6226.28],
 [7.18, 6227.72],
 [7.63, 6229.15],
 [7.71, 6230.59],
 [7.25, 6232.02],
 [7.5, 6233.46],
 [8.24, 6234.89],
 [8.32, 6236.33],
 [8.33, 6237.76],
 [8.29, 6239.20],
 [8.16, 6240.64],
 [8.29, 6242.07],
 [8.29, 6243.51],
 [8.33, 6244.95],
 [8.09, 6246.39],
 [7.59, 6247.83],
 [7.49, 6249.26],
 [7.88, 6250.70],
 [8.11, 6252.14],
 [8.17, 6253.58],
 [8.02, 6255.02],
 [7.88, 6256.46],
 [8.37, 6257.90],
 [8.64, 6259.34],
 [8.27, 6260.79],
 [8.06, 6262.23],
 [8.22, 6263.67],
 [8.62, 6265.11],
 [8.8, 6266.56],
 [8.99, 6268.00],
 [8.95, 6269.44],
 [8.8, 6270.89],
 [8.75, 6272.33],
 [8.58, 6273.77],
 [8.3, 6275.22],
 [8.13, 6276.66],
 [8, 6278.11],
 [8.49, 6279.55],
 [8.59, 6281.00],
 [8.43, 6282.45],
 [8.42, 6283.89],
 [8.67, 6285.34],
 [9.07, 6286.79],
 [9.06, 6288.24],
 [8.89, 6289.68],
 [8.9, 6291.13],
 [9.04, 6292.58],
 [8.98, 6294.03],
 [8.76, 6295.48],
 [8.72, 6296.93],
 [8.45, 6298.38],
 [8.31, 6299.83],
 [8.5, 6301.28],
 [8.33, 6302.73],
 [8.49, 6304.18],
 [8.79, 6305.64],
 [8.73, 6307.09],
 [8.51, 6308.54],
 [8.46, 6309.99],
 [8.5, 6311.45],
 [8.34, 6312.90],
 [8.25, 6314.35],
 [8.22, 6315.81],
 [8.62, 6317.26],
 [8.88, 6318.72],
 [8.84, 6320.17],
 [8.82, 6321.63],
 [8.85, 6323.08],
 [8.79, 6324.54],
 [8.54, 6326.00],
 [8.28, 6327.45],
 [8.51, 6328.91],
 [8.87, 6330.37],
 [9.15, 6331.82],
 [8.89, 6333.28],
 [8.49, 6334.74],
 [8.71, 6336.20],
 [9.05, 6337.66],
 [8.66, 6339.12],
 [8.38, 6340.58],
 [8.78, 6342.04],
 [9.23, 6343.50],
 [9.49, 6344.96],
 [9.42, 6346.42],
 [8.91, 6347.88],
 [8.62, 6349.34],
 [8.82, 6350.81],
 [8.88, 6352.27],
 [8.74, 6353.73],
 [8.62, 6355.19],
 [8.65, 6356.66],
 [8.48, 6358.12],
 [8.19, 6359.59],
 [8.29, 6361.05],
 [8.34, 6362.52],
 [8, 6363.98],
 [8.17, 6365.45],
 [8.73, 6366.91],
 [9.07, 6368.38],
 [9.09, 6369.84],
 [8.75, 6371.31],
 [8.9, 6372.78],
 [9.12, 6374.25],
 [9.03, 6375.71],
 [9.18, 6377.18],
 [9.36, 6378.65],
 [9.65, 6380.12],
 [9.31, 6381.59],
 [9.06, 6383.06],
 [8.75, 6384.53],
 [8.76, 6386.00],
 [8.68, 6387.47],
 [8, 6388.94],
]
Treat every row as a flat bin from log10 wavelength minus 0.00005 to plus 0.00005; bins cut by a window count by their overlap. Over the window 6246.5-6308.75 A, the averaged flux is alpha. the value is 8.48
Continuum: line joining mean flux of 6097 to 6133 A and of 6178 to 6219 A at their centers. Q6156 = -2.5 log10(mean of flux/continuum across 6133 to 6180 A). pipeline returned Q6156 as 0.062 mag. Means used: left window 8.97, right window 8.33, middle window 8.18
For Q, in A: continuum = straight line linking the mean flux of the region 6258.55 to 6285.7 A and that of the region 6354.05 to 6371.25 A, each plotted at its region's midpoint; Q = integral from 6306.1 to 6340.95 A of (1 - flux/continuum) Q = -0.5 A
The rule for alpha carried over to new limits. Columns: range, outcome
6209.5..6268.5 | 8.14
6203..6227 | 8.3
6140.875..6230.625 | 8.18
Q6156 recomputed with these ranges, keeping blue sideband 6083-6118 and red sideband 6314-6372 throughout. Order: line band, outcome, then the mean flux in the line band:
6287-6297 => -0.02 mag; 8.93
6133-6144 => 0.04 mag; 8.7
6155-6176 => 0.13 mag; 7.95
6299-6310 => 0.03 mag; 8.52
